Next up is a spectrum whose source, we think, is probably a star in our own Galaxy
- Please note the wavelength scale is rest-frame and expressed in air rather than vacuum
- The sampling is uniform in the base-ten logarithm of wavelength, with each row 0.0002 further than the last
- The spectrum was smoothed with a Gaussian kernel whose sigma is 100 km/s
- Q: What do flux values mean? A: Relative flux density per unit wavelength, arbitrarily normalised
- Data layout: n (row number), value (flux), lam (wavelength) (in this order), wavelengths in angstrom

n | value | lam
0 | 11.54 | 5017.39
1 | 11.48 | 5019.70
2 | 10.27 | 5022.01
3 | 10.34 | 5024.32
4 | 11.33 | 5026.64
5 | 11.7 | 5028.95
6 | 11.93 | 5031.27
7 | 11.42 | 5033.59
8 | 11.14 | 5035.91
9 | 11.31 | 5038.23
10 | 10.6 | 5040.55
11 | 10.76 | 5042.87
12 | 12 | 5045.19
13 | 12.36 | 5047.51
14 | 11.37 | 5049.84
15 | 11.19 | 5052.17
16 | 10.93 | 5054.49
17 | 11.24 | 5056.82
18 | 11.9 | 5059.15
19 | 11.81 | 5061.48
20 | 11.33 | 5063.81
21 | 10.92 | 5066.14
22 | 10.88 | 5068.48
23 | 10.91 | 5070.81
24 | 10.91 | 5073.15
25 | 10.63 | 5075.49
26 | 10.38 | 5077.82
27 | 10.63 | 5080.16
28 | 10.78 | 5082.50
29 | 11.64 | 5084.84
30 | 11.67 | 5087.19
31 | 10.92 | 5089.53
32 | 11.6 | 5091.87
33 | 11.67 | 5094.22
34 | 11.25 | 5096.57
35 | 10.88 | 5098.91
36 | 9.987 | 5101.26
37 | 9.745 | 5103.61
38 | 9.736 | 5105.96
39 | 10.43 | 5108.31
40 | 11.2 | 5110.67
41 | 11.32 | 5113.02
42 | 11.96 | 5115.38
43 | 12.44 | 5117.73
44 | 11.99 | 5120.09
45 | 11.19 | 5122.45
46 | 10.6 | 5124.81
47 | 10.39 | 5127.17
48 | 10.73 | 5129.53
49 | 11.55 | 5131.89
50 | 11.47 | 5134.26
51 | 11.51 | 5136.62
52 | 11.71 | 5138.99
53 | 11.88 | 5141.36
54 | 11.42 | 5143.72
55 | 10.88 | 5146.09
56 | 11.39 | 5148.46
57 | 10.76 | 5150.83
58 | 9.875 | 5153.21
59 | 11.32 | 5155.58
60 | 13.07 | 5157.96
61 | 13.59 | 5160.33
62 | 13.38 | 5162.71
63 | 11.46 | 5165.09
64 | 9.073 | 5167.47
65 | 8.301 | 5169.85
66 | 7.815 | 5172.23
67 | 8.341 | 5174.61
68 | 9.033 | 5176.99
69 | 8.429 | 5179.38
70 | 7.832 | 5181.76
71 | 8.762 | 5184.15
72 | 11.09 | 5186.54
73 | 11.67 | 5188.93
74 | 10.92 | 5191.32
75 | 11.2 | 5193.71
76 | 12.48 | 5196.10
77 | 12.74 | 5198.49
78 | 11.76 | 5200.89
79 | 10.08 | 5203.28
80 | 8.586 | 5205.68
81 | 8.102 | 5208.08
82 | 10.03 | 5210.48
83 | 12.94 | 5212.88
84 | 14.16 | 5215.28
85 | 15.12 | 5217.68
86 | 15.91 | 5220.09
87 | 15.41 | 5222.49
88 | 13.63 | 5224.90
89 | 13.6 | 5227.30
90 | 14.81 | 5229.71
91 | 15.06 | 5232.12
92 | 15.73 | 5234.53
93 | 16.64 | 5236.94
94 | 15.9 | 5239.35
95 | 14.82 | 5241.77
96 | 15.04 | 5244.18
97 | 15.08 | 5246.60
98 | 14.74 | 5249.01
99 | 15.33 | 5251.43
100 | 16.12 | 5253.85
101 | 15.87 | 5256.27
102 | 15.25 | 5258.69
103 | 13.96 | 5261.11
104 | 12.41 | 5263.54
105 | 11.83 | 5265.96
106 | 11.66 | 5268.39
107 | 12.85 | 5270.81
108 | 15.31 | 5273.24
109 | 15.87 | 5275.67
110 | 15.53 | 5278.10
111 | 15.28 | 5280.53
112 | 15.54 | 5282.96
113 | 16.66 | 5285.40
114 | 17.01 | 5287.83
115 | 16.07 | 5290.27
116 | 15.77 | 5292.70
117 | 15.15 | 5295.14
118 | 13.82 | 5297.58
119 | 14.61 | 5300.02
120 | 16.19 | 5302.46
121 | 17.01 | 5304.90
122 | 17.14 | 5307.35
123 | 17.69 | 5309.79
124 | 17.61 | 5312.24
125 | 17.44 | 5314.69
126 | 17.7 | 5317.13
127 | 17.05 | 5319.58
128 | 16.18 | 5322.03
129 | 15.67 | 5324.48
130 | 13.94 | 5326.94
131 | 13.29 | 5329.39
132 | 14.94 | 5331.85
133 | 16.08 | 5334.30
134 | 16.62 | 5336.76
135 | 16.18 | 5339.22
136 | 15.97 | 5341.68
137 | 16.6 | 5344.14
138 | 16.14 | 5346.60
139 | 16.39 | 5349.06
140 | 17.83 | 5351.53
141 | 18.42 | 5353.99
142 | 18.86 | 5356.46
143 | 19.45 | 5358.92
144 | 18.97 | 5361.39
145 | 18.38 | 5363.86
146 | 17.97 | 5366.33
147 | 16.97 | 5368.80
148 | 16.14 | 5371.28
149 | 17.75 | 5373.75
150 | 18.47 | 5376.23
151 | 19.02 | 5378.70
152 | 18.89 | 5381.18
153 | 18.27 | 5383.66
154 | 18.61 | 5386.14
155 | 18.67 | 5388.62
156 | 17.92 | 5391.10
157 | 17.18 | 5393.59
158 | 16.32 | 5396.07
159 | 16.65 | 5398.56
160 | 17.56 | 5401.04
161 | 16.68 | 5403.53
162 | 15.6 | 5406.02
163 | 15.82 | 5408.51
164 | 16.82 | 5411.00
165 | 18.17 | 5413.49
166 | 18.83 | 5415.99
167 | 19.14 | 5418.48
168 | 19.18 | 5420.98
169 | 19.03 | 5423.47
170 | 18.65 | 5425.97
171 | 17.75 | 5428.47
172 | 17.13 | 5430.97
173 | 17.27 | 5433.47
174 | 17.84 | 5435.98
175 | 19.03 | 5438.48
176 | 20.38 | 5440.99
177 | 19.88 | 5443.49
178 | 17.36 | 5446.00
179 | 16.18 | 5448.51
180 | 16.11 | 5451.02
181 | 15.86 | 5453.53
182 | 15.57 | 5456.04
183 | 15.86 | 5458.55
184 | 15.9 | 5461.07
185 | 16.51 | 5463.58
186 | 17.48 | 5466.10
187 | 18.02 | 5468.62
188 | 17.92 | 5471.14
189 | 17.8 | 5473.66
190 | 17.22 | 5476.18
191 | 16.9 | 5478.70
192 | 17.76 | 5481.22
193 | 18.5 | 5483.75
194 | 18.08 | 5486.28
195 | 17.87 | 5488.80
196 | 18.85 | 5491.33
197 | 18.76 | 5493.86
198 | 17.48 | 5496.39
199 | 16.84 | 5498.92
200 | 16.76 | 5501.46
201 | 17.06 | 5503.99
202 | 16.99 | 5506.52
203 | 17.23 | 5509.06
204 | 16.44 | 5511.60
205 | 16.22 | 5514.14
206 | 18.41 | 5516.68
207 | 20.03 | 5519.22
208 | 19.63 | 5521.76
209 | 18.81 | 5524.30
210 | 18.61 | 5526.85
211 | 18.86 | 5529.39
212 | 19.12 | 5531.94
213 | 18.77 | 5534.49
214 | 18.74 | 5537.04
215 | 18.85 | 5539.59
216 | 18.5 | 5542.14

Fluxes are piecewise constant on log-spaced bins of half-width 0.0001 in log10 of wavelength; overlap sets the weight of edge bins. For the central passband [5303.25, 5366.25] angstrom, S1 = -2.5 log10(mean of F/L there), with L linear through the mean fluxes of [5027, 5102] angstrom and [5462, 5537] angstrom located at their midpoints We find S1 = -0.10 mag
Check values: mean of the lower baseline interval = 11.2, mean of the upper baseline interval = 17.9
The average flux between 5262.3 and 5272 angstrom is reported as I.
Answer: 12.2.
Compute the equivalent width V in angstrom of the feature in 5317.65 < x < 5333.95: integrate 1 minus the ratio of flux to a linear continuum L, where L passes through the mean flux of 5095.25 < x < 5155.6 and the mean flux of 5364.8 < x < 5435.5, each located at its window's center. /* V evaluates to 0.6 angstrom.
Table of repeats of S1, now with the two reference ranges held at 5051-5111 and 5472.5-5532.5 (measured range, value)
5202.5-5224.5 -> 0.070 mag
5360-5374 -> -0.132 mag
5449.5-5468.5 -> 0.059 mag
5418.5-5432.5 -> -0.109 mag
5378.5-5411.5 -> -0.082 mag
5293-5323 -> -0.121 mag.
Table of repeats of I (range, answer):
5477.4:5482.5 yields 17.3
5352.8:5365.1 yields 18.8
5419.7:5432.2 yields 18.4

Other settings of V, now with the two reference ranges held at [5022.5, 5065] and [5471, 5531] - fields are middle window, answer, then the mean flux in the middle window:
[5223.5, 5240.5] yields -1.2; 15.1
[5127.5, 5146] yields 1.9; 11.4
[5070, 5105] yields 3.1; 10.9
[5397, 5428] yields -1.9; 17.7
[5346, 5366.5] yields -3.0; 18.1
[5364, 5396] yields -3.5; 17.9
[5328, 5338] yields 0.2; 15.2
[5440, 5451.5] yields -0.6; 18.1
